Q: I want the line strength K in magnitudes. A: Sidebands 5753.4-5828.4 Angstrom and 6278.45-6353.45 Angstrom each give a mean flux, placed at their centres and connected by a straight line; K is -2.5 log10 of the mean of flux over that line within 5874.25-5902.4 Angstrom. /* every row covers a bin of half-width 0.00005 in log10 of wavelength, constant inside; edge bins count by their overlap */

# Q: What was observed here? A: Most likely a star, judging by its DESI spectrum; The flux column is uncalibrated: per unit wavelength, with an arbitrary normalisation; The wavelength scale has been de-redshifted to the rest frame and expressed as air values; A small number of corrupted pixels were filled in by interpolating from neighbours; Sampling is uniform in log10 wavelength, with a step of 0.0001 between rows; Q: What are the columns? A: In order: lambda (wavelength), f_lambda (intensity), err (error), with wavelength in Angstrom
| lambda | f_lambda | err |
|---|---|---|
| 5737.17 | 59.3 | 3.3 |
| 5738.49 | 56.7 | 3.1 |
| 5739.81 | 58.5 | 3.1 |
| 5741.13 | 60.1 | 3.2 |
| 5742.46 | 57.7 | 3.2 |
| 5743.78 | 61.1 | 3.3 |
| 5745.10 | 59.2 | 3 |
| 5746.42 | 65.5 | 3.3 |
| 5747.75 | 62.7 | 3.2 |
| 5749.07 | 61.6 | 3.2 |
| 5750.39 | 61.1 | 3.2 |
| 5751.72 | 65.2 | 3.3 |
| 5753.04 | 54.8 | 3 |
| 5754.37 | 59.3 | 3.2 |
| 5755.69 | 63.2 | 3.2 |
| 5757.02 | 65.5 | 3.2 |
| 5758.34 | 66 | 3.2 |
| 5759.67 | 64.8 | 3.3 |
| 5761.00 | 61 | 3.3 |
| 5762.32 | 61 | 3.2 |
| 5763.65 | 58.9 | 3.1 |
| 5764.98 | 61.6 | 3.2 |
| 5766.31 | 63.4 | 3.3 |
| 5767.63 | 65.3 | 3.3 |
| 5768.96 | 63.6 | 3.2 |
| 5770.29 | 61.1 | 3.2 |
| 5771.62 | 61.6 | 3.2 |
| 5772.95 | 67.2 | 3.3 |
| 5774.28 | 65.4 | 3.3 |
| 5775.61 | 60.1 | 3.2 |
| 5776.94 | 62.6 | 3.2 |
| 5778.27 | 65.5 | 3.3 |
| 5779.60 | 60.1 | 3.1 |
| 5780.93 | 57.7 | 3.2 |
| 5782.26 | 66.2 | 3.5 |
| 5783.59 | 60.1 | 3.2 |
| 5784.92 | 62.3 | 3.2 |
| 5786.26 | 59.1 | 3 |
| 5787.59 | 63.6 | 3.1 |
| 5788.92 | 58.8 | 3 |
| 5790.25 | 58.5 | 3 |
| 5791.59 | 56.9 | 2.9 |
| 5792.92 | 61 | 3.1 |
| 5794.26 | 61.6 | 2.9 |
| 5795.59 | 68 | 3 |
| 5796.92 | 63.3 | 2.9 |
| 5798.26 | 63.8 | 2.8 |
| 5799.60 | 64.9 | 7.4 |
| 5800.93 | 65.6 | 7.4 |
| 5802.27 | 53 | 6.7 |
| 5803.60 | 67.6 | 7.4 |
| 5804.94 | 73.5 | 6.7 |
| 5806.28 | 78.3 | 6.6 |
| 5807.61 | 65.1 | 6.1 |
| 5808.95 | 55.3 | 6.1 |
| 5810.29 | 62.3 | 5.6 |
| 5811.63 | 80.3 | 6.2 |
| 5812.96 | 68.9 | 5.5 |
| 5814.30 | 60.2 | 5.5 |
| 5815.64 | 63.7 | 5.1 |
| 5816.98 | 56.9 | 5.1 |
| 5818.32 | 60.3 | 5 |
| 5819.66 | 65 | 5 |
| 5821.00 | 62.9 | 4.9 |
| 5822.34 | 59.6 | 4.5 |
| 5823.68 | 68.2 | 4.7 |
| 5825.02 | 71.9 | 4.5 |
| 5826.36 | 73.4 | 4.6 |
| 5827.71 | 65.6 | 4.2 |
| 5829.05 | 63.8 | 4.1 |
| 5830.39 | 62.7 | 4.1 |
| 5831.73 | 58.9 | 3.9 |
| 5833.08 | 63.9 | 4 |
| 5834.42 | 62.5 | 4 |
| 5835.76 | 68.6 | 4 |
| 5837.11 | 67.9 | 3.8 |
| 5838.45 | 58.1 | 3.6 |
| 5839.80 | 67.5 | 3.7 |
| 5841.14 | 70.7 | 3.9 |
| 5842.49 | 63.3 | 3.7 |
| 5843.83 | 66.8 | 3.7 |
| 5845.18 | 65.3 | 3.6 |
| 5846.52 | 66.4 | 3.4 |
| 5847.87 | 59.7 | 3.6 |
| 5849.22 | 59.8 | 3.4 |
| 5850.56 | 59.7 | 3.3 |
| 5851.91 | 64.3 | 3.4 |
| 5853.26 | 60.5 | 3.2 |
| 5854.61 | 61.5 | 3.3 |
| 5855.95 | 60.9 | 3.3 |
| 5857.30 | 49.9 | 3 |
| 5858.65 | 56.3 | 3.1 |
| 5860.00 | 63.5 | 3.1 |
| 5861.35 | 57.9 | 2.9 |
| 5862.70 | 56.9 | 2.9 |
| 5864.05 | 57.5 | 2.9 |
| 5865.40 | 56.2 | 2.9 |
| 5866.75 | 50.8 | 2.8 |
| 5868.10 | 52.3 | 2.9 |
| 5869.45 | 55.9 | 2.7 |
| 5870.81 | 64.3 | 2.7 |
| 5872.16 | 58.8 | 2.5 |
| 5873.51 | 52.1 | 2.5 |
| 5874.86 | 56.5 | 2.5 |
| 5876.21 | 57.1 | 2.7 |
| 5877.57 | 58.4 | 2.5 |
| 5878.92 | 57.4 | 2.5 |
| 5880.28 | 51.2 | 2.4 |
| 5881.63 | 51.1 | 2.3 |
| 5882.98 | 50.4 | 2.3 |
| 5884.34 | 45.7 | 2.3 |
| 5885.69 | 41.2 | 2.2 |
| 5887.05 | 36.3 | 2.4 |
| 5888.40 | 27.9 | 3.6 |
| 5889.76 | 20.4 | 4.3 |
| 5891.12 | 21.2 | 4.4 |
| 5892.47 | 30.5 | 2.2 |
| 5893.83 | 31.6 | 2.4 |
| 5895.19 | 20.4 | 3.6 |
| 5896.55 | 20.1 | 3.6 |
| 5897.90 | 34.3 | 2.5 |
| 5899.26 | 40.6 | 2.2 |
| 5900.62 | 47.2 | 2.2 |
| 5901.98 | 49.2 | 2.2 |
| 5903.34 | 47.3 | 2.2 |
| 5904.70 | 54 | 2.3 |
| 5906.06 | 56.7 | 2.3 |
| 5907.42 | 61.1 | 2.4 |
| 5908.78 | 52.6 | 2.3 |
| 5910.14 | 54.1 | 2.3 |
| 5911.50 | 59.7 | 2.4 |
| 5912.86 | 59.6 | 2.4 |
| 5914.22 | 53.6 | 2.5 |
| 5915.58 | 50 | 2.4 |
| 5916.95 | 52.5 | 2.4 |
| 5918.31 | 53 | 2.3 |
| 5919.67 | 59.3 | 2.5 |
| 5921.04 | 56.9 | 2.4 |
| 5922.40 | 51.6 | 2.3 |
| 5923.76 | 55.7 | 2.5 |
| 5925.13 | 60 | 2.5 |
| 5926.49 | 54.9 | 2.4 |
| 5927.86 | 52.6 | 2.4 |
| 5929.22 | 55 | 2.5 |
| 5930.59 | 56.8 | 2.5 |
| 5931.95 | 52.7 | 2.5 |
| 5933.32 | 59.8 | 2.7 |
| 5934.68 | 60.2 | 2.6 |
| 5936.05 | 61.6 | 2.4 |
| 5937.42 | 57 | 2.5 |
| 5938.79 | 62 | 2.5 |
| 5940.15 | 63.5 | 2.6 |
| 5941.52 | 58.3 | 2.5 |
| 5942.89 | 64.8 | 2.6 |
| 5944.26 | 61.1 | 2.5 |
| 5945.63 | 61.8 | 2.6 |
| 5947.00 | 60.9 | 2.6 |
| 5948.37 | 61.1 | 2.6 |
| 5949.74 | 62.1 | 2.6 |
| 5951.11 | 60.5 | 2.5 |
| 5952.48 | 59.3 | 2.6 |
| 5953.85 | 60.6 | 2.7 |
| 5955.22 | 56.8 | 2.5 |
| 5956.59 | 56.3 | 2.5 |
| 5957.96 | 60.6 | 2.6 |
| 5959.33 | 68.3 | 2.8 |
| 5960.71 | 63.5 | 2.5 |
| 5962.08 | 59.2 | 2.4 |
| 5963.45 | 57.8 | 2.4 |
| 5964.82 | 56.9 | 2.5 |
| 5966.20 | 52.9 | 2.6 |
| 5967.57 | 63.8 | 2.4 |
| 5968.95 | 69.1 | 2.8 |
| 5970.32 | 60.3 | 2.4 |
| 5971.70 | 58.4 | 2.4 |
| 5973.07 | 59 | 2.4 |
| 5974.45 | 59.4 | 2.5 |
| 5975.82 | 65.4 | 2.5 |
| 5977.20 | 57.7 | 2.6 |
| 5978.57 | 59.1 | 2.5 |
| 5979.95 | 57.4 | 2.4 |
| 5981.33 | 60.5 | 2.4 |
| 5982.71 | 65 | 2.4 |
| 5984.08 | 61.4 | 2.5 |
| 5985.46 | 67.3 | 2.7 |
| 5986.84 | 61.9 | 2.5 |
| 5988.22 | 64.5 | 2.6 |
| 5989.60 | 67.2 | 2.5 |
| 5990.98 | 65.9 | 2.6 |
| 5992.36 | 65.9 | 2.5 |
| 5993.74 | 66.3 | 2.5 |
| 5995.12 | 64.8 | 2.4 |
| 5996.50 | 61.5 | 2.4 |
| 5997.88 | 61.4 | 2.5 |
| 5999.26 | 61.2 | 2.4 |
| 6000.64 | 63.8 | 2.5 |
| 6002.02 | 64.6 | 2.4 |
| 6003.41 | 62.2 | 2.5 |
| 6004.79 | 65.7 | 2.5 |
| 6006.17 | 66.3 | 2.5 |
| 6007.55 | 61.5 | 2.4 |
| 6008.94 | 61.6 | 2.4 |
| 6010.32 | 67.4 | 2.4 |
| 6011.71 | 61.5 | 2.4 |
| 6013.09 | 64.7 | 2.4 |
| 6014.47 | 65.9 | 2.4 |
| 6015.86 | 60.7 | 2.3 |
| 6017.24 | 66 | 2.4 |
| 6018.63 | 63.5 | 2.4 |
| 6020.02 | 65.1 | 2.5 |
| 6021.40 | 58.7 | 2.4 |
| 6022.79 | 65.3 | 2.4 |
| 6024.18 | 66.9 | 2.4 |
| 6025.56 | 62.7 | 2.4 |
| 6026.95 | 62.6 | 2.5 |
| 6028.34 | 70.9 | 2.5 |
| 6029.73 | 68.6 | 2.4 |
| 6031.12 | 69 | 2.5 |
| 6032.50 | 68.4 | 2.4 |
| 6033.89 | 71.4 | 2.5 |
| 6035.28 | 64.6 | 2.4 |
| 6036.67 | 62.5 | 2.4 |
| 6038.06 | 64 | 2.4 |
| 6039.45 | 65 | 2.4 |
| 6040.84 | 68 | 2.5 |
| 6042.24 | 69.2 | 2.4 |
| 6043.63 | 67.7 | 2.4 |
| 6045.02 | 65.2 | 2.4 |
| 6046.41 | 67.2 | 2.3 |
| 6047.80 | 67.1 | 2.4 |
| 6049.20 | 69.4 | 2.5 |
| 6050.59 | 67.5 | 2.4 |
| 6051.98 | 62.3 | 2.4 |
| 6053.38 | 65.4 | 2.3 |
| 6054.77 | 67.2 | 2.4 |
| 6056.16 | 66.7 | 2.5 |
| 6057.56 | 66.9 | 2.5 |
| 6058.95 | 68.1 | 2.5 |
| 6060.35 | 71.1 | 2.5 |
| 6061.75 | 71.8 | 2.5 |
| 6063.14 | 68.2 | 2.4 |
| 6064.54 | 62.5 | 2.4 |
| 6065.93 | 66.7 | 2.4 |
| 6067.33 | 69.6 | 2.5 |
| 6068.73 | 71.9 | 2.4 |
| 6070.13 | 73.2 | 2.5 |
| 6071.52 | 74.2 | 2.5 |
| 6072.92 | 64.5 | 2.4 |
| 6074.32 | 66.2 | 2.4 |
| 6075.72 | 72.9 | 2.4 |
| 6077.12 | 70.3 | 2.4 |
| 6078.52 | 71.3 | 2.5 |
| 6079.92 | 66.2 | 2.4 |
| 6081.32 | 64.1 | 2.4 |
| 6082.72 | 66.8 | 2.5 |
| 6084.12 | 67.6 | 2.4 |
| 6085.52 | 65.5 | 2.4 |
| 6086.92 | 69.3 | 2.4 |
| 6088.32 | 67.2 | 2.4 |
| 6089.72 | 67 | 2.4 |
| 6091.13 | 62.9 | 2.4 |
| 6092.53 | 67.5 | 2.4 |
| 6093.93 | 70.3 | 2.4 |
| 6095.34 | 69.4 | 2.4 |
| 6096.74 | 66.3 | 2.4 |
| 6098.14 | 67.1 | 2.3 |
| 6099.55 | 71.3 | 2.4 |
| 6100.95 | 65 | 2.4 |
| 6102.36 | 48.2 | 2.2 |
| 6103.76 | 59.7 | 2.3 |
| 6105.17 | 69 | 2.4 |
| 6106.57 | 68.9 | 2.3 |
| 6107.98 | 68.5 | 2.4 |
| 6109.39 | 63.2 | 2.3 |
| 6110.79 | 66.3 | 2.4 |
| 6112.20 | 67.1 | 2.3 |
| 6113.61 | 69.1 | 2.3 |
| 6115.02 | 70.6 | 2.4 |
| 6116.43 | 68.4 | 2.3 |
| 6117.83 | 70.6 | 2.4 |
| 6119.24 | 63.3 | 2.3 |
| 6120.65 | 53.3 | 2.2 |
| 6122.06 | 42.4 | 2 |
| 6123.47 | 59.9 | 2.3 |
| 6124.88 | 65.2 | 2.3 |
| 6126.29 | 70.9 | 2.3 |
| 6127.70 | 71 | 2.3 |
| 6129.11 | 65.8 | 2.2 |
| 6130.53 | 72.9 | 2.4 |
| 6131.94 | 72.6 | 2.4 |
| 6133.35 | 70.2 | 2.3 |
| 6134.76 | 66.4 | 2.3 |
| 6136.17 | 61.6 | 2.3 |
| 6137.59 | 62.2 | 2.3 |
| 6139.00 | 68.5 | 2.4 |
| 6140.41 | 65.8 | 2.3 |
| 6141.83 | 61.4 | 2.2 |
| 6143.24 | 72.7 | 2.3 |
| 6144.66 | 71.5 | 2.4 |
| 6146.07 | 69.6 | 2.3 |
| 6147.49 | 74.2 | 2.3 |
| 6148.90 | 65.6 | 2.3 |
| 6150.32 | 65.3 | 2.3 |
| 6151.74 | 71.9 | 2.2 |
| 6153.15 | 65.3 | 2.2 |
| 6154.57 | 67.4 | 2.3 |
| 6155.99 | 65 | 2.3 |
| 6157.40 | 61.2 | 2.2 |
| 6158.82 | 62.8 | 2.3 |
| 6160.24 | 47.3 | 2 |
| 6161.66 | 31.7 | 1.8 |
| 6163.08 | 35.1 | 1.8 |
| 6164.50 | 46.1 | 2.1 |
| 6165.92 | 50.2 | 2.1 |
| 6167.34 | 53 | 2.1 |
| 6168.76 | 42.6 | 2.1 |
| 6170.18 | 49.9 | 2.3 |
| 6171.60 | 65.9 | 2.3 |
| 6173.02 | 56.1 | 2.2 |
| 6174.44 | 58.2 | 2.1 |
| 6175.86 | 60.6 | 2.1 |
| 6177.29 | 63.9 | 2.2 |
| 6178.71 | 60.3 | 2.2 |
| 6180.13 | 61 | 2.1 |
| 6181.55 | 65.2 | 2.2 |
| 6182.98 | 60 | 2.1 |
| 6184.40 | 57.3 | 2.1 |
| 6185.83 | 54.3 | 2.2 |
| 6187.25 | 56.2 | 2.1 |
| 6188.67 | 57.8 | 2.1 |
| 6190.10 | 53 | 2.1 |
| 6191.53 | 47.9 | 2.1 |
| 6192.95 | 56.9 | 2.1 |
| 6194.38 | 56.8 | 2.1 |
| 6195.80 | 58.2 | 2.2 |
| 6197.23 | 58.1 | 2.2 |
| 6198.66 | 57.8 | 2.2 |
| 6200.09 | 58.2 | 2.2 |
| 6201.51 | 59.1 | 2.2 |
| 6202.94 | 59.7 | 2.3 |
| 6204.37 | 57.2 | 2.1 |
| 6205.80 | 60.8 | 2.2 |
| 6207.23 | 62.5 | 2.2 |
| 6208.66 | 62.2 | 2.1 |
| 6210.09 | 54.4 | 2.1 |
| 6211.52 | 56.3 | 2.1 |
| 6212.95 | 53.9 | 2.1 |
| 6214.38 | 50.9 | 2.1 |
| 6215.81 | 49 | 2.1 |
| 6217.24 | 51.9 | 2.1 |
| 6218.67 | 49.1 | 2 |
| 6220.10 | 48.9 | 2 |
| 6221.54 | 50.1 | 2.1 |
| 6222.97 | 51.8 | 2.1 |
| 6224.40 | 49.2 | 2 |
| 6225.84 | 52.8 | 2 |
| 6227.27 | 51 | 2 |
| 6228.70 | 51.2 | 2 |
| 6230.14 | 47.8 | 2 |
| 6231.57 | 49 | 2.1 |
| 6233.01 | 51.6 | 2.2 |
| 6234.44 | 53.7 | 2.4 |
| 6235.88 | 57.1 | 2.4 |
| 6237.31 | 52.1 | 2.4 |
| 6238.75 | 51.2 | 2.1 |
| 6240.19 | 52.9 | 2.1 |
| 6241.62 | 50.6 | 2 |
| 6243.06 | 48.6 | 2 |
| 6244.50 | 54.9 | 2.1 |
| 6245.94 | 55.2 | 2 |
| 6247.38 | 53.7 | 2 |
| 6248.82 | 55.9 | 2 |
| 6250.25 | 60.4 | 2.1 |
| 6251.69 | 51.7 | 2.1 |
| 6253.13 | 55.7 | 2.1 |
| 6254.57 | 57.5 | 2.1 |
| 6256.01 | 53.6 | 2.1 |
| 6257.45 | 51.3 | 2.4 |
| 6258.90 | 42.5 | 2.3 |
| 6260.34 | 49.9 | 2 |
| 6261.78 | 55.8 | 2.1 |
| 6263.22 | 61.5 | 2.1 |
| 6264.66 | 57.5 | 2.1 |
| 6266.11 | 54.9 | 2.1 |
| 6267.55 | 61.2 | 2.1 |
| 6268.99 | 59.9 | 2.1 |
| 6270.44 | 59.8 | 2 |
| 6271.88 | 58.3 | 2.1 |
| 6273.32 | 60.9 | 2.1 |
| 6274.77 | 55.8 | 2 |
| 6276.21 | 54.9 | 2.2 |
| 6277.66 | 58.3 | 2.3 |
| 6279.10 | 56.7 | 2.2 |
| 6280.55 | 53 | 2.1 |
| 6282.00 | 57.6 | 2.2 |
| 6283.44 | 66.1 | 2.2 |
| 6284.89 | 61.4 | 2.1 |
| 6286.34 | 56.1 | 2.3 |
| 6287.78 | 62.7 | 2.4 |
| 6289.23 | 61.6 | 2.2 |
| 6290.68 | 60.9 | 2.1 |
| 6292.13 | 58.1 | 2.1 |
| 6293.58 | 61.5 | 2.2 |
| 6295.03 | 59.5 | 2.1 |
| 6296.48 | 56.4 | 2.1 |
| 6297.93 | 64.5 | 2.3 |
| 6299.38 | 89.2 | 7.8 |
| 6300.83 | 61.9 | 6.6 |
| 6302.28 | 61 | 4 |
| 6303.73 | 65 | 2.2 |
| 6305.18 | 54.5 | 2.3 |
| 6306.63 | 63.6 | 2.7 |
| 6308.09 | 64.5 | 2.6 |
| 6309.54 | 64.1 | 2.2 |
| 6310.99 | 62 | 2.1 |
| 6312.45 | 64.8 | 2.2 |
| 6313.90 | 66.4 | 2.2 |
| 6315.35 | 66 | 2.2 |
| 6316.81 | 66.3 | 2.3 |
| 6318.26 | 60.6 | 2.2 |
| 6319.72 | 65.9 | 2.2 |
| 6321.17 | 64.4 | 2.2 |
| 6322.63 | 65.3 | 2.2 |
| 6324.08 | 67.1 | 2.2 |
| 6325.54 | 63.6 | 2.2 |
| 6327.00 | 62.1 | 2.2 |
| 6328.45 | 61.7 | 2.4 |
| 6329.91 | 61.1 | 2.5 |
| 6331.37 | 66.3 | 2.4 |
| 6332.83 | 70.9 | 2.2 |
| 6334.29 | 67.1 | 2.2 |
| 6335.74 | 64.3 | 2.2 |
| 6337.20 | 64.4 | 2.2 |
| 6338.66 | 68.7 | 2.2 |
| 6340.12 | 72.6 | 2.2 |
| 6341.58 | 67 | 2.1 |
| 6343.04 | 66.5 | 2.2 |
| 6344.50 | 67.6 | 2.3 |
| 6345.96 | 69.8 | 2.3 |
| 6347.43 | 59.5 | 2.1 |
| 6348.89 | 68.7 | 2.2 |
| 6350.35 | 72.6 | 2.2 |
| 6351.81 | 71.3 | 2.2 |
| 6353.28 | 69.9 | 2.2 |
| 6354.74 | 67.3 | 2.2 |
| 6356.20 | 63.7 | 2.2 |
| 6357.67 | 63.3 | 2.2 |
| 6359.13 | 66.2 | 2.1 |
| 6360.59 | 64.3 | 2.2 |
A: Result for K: 0.50 mag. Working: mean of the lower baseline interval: 63.5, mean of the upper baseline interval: 64.3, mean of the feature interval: 40.3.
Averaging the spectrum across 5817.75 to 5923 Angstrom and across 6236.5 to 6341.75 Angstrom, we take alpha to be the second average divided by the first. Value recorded 1.1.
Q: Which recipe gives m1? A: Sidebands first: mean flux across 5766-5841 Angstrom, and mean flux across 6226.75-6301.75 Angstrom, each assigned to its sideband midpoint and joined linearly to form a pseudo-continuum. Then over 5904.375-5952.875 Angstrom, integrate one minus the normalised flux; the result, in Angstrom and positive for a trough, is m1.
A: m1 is 3.3 Angstrom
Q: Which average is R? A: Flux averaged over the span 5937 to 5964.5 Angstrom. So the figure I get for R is 60.8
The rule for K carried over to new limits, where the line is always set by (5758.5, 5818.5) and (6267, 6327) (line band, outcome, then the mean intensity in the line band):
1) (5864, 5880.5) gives 0.13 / 56.1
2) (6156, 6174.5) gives 0.22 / 51.1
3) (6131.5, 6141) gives -0.07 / 66.7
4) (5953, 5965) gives 0.05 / 60.2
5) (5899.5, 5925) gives 0.17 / 54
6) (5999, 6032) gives -0.03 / 64.5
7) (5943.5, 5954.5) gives 0.03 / 60.9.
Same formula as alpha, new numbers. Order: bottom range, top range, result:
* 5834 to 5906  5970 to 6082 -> 1.25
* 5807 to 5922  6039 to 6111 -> 1.21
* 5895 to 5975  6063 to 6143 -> 1.18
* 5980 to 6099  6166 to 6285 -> 0.84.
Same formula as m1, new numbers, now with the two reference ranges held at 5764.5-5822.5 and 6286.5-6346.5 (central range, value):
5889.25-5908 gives 7.5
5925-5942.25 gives 1.5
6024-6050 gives -1.2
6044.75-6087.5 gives -2.7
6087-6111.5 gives -0.7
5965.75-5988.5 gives 0.8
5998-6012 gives 0.1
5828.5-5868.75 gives 1.4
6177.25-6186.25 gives 0.6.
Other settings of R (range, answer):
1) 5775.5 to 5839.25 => 63.8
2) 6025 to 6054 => 66.6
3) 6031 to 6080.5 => 67.9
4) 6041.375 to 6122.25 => 66.8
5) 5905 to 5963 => 58.3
